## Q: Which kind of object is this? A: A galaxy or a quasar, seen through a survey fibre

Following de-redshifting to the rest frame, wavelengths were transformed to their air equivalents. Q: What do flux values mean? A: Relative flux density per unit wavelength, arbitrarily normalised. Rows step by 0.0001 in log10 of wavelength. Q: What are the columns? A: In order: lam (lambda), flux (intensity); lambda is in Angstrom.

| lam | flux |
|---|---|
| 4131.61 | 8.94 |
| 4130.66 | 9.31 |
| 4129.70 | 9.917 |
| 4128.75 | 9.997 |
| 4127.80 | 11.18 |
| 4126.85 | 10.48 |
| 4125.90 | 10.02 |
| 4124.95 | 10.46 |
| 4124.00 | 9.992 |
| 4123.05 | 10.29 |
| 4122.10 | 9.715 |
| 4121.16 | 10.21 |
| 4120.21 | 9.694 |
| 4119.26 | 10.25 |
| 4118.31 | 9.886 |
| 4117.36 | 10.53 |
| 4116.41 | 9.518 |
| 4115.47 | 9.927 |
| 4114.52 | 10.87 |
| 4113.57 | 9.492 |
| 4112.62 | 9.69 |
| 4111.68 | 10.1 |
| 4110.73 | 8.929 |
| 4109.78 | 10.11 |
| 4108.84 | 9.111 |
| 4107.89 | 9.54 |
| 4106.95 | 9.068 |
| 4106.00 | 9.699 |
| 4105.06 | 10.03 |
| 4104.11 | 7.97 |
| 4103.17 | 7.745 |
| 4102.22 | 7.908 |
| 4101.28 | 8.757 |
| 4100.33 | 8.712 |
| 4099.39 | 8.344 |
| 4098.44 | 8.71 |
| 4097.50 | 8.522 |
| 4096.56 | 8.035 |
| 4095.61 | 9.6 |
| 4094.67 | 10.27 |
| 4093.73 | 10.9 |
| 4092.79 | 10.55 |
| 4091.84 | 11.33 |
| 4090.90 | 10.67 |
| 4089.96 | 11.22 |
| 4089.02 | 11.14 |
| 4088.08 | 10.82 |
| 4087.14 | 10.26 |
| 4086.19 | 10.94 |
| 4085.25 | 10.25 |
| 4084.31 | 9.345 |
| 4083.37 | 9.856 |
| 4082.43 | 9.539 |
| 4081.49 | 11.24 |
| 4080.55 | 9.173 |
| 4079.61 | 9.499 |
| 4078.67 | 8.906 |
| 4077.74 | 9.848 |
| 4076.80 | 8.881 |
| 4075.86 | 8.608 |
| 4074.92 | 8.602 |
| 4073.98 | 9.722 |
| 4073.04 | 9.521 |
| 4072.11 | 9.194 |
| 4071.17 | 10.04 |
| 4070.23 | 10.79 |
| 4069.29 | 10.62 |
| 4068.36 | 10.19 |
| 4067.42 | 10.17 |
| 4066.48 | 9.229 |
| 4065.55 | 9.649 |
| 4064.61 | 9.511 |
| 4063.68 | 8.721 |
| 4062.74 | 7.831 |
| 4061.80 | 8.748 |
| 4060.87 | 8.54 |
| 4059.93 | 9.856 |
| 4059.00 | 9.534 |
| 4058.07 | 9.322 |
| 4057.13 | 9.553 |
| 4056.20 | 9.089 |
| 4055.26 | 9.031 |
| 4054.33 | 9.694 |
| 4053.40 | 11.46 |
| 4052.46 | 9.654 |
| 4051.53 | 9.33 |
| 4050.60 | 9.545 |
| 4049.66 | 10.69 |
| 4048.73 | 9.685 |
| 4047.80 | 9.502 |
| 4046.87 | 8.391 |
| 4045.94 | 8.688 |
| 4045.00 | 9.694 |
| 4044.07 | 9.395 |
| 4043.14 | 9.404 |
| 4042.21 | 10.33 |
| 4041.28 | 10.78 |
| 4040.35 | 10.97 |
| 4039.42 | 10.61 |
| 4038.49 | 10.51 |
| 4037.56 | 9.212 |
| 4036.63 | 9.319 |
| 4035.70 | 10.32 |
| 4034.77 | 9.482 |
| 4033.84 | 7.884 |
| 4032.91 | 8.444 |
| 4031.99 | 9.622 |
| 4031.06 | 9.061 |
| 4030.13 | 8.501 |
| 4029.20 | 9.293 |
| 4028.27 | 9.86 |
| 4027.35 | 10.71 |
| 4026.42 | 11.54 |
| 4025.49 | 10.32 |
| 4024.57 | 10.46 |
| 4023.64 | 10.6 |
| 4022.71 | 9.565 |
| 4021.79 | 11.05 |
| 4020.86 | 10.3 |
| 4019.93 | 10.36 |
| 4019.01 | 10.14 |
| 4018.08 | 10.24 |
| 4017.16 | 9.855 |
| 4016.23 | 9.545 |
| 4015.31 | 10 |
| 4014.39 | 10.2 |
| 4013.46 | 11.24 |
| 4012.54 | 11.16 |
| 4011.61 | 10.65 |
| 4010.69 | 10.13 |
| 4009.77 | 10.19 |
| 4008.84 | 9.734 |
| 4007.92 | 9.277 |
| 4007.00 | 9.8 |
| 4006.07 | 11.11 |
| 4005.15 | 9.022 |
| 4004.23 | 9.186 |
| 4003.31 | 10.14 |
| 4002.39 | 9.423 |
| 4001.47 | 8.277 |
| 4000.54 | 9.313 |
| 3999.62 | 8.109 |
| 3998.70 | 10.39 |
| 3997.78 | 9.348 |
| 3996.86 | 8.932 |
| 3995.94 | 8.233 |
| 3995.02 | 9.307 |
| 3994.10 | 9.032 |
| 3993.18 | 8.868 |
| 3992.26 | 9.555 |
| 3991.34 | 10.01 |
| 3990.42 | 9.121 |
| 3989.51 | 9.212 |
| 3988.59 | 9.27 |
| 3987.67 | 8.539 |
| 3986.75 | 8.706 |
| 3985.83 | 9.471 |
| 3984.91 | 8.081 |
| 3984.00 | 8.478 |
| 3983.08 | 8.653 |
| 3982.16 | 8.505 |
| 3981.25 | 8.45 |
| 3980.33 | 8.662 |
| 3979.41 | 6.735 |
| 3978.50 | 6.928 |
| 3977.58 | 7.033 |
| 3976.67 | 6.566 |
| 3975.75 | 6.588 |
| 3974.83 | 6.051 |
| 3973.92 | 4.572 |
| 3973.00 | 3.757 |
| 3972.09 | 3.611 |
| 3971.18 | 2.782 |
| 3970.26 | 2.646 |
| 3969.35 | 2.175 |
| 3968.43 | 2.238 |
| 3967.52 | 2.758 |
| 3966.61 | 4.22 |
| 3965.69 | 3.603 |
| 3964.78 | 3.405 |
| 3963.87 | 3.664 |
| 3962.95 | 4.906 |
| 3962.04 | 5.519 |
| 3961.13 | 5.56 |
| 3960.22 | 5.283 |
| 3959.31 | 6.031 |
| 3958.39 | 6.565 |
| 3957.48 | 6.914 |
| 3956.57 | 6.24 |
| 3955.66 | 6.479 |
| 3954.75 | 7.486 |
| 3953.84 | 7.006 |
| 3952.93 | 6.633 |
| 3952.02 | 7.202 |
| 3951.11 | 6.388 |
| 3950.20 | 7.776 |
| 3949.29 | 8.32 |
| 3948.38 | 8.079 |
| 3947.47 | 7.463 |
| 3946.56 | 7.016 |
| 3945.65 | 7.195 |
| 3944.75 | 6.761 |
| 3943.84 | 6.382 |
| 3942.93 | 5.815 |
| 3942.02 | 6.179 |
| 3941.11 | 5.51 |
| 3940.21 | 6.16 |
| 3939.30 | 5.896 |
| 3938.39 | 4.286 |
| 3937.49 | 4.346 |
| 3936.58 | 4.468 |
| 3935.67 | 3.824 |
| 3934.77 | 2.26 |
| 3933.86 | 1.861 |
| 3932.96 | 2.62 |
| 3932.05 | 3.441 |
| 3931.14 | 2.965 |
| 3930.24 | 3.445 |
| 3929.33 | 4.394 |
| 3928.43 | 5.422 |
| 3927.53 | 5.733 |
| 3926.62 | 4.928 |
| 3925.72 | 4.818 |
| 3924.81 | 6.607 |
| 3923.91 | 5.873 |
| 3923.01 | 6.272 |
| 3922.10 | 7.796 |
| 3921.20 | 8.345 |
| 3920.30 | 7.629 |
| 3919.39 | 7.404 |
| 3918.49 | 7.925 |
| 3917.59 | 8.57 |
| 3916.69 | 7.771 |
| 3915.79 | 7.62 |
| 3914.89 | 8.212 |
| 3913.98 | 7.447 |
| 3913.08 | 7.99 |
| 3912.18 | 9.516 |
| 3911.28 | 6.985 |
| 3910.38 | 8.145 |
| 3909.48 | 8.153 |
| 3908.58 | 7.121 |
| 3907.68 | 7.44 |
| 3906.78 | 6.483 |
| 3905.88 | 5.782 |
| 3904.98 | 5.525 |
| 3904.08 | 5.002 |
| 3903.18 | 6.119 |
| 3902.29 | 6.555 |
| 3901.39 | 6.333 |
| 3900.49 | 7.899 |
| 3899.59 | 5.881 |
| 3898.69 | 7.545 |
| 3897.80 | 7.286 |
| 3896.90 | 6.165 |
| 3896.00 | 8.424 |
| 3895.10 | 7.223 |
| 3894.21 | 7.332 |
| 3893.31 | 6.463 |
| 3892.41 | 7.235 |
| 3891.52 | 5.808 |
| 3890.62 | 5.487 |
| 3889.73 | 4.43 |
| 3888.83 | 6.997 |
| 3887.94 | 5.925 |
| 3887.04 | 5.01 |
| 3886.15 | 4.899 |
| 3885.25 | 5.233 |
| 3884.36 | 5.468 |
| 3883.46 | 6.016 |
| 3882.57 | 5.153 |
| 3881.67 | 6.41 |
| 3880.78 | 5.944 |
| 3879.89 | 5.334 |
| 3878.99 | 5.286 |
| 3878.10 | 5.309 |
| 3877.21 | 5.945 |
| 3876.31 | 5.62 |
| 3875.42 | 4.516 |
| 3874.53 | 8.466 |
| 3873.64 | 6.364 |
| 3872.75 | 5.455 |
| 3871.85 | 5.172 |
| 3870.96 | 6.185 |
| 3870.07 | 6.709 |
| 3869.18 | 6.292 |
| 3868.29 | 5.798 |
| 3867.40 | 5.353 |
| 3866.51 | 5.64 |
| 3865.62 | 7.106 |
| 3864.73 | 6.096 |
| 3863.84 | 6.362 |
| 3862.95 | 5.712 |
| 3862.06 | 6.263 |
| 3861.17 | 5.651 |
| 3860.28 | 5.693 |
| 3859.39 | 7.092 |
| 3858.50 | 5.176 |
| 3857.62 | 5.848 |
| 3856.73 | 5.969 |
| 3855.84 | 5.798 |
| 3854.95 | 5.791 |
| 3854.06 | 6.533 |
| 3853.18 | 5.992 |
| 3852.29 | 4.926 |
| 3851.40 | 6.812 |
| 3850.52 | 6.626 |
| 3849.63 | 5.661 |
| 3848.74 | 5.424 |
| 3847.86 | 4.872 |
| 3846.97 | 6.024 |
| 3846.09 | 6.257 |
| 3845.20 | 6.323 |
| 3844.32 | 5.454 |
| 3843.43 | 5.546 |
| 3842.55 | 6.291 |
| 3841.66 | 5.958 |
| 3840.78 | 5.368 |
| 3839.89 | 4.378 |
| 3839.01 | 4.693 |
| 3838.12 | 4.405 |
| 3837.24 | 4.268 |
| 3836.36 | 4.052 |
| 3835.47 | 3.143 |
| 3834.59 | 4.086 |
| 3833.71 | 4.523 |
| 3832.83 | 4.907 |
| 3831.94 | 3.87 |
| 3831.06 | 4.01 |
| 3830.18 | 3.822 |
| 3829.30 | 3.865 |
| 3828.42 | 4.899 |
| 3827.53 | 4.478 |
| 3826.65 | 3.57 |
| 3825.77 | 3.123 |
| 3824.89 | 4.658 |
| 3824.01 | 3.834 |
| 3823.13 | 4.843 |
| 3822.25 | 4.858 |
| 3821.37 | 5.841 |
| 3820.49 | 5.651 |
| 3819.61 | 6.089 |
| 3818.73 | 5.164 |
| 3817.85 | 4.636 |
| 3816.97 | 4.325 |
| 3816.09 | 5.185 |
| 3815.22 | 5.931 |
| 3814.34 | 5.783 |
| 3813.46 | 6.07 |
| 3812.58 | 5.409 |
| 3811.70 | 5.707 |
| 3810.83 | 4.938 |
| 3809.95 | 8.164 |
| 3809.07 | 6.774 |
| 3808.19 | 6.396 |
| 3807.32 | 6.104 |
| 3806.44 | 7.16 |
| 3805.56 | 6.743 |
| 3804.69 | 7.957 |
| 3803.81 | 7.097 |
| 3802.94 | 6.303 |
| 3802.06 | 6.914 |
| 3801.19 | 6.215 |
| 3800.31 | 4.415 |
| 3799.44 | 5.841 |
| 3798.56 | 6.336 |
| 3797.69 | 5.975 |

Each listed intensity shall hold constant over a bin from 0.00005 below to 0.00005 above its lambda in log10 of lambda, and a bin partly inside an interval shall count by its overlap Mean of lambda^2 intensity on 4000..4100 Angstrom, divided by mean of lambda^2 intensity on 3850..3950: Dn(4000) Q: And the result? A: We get 1.7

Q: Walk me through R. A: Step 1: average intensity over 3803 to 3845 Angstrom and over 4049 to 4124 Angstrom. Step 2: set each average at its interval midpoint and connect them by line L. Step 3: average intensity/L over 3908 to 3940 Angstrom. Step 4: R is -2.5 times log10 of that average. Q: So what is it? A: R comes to 0.14 mag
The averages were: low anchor 5.21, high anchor 9.65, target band 6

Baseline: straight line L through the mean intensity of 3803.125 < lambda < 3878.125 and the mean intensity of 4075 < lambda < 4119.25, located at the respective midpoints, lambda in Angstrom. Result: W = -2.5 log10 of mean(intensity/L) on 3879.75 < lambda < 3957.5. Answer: 0.08 mag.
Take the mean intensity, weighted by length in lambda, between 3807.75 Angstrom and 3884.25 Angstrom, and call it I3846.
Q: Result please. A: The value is 5.47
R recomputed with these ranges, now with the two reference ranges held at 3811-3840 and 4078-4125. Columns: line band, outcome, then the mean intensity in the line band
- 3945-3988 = 0.174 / 6.19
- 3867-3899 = -0.060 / 6.06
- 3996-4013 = -0.208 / 9.64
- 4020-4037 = -0.169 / 9.81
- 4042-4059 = -0.090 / 9.57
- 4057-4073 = -0.050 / 9.5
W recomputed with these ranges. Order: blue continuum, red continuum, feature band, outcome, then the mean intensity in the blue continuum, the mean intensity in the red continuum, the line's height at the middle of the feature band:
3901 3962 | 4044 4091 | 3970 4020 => -0.09 mag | 6.26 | 9.67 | 7.85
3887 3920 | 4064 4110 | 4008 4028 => -0.20 mag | 6.98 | 9.64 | 8.64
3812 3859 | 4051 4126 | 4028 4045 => -0.11 mag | 5.12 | 9.65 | 8.72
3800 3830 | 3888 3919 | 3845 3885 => 0.08 mag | 5.55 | 7.02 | 6.38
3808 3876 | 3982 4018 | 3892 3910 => 0.02 mag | 5.44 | 9.46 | 6.94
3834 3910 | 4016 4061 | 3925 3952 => 0.37 mag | 5.93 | 9.78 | 7.47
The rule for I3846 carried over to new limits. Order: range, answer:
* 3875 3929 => 6.53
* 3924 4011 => 6.68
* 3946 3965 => 6.42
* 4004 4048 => 9.92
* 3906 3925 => 7.57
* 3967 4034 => 8.6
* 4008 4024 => 10.3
